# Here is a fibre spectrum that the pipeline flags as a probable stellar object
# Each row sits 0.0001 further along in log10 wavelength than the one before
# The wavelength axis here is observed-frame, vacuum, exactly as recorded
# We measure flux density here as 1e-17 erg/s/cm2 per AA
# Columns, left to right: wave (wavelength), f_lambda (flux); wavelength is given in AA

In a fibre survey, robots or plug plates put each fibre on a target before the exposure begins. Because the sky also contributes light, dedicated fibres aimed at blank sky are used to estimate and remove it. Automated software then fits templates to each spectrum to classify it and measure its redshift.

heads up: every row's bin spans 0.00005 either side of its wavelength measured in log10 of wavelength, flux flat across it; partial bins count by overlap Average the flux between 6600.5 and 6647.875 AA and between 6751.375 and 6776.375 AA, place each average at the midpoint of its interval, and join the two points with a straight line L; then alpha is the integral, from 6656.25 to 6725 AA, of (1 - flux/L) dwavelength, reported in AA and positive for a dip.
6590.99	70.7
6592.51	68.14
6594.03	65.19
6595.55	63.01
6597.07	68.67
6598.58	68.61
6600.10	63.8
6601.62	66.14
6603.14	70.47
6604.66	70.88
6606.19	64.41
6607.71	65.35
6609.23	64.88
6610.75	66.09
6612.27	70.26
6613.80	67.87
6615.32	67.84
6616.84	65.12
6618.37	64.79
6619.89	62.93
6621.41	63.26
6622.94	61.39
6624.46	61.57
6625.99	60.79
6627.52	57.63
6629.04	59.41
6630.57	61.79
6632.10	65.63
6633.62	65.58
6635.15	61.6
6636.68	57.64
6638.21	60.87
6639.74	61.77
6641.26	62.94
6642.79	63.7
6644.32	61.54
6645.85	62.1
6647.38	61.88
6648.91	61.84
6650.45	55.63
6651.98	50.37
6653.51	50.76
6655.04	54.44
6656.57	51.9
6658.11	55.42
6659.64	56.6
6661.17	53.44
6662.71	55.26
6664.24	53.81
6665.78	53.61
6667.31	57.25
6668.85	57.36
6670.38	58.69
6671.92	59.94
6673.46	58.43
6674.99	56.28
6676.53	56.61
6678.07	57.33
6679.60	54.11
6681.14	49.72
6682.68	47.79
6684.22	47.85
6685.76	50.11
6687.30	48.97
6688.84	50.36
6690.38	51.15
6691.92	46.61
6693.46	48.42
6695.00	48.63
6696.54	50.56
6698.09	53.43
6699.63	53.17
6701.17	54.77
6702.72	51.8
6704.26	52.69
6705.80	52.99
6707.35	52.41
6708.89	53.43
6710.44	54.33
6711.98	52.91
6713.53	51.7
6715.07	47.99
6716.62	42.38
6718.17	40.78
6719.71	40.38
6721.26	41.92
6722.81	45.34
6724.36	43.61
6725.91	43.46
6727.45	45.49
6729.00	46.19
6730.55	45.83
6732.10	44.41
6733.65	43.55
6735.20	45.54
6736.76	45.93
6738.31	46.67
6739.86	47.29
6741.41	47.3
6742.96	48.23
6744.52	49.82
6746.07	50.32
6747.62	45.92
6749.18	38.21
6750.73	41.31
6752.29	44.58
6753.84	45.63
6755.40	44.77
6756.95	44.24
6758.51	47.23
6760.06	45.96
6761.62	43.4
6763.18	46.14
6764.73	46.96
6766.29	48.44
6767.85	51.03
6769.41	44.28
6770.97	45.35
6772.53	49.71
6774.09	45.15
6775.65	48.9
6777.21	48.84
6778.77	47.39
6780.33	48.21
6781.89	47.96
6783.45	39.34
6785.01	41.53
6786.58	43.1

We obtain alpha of 4.9 AA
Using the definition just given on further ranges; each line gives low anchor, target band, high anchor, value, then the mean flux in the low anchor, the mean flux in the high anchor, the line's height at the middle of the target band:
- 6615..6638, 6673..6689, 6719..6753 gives 0.4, 62.3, 45.1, 53.7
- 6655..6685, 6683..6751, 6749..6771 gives 2.7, 54.8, 45.4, 49.9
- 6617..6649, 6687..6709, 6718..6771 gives 0.4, 62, 45.4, 52.3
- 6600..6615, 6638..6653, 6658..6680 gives 0.1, 67.2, 56.4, 60.5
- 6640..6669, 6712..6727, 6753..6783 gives 1.9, 56.9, 46.7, 51.1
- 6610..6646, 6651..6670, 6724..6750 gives 1.2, 63.1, 45.8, 57.9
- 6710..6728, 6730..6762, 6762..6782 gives 0.7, 45.7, 47.5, 46.6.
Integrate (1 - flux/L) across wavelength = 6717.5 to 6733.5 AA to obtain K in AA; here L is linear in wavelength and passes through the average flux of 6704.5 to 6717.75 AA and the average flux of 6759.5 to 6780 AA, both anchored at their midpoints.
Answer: 2.0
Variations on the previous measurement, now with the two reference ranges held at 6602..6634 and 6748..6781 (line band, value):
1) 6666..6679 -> 0.0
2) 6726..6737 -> 1.1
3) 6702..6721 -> 1.3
